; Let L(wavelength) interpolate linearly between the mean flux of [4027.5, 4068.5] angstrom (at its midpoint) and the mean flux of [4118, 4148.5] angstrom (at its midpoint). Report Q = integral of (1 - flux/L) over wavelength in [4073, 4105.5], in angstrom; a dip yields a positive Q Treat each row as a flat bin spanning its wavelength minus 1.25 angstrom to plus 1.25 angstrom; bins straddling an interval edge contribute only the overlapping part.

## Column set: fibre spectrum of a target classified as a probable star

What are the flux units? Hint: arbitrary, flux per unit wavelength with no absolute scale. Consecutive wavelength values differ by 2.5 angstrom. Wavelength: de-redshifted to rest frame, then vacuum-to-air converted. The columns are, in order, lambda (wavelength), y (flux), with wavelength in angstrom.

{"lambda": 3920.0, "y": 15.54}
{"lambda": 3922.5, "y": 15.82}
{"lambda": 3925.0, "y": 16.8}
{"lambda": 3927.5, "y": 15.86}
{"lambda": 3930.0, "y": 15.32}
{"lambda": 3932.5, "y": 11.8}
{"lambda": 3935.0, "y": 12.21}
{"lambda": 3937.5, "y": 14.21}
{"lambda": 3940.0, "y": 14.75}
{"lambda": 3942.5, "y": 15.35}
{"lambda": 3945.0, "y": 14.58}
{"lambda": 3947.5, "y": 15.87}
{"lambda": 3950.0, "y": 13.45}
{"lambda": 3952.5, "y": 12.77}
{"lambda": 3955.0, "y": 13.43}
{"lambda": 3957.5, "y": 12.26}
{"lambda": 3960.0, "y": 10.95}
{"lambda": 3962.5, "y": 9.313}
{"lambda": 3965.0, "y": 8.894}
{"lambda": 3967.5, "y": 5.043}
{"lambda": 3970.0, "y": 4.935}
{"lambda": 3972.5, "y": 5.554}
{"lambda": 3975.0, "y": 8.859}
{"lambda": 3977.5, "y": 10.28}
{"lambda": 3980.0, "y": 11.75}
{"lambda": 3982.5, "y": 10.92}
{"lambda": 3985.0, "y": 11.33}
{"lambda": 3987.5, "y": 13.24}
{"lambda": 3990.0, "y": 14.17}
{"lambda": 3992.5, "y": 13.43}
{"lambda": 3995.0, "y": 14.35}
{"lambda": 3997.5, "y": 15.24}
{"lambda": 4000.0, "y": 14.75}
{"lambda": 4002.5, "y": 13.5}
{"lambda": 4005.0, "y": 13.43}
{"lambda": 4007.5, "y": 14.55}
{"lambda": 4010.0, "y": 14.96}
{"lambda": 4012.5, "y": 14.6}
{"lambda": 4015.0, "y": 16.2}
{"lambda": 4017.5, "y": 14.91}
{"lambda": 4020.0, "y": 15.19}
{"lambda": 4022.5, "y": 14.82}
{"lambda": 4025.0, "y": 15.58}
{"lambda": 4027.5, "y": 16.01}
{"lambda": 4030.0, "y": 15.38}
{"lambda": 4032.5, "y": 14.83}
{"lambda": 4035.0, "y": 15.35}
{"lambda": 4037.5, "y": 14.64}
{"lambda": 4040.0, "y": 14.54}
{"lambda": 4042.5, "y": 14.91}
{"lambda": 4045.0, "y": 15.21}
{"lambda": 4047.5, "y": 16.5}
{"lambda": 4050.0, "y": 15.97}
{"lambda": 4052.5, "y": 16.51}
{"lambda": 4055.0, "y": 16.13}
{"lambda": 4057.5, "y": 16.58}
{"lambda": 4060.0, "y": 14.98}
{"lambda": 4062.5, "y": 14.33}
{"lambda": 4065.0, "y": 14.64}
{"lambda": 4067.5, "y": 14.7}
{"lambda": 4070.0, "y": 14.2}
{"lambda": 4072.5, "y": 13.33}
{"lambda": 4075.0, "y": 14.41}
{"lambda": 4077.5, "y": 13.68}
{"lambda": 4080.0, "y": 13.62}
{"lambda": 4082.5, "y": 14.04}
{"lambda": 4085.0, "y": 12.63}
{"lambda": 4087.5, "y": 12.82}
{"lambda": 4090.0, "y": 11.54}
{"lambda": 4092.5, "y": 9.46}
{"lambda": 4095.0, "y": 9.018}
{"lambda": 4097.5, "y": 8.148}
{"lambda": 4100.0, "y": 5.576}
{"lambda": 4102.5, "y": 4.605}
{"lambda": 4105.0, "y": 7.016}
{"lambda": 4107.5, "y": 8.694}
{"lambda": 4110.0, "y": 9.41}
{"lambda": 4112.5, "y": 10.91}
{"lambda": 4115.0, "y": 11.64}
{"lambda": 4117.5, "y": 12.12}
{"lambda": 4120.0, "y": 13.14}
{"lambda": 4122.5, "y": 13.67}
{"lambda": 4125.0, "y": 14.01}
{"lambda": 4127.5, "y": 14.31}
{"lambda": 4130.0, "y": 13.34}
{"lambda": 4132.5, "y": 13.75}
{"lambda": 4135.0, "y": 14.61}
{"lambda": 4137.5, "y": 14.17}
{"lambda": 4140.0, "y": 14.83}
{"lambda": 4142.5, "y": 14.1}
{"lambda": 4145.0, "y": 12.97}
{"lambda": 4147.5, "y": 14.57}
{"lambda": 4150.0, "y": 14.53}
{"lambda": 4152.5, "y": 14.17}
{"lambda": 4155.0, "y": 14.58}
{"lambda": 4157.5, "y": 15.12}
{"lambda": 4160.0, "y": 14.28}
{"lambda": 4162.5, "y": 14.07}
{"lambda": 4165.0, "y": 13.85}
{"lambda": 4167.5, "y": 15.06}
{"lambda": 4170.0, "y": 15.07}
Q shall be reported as 8.95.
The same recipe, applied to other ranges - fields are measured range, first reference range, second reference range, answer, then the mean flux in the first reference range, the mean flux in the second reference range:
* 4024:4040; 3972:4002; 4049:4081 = -1.8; 12.2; 14.9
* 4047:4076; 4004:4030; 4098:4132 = -4.6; 15.1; 10.7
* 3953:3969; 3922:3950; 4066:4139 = 4.8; 14.7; 11.8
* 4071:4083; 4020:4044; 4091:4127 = -1.7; 15.1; 9.92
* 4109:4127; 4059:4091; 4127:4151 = 2.2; 13.8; 14.1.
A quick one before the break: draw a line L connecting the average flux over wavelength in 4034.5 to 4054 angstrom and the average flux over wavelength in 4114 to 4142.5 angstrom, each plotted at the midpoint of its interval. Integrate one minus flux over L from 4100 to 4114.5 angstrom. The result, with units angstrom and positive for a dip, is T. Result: 6.2 angstrom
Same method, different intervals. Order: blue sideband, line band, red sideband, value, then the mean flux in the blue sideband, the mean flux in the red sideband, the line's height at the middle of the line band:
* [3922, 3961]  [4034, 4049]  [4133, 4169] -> -1.05 angstrom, 14.1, 14.3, 14.2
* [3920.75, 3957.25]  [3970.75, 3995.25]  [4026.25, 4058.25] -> 6.21 angstrom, 14.4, 15.6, 14.9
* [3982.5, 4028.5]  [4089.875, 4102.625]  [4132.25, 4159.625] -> 5.59 angstrom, 14.4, 14.3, 14.3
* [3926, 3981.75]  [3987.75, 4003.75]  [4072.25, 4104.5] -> -3.83 angstrom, 11.7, 10.8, 11.4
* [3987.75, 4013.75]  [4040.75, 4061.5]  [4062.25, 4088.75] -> -2.71 angstrom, 14.3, 13.8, 14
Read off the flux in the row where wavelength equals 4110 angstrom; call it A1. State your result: 9.41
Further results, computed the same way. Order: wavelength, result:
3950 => 13.45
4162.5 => 14.07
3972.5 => 5.554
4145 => 12.97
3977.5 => 10.28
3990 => 14.17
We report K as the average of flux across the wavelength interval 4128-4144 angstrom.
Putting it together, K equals 14.1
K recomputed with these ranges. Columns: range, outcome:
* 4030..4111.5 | 12.9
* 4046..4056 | 16.3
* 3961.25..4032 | 12.6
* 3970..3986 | 9.38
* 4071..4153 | 12.1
